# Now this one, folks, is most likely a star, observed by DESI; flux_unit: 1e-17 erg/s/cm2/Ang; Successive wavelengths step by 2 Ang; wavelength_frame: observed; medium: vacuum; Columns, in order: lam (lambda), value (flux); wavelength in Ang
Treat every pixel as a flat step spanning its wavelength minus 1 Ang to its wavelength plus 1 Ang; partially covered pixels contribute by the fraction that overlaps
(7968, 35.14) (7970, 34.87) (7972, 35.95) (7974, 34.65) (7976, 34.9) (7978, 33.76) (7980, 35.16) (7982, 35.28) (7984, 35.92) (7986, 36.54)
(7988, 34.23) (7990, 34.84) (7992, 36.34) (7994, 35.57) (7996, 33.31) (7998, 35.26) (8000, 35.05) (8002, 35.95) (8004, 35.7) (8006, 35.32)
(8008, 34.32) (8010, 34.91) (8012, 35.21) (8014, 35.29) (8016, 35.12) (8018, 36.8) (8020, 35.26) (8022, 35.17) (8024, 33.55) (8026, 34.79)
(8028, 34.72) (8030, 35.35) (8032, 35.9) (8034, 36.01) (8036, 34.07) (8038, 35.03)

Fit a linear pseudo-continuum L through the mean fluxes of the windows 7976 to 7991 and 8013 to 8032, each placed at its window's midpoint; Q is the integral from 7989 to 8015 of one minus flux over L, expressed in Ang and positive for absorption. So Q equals 0.0 Ang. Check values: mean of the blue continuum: 35.1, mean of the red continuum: 35.2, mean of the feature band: 35.2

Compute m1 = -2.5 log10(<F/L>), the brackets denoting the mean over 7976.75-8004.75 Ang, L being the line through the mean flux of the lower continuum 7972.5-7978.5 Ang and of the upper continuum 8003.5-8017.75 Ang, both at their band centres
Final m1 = -0.01 mag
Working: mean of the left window 34.6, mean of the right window 35.2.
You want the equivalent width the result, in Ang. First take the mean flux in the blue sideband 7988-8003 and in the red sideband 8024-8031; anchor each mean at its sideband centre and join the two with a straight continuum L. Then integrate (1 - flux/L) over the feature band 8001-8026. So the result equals -0.2 Ang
